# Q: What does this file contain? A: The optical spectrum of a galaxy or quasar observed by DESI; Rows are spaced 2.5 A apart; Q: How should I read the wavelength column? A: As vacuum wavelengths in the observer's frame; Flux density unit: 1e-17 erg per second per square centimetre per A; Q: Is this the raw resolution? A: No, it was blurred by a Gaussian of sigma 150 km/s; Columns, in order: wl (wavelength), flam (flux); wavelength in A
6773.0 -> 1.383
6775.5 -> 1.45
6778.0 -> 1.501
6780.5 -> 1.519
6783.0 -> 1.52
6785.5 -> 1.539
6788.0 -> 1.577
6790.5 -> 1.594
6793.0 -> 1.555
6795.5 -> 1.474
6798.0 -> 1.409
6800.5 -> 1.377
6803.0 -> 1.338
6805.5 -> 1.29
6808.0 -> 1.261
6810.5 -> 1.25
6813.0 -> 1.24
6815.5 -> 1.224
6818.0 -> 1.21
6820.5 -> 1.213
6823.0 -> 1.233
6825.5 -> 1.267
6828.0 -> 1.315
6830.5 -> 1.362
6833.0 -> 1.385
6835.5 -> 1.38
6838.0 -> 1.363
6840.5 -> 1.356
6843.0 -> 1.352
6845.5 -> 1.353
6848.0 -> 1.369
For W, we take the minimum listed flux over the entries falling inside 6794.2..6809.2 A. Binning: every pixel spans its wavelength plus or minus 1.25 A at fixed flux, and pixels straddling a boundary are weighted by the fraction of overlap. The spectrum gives 1.261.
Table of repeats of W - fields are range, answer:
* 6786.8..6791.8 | 1.577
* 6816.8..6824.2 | 1.21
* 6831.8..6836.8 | 1.38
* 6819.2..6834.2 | 1.213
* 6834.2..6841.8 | 1.356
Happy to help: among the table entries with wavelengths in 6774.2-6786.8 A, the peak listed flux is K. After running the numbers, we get 1.539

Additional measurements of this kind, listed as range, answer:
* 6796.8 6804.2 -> 1.409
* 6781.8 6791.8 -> 1.594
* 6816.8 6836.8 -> 1.385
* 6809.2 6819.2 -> 1.25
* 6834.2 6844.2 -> 1.38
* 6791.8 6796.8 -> 1.555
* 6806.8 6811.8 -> 1.261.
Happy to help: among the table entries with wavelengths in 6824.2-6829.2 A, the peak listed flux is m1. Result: 1.315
